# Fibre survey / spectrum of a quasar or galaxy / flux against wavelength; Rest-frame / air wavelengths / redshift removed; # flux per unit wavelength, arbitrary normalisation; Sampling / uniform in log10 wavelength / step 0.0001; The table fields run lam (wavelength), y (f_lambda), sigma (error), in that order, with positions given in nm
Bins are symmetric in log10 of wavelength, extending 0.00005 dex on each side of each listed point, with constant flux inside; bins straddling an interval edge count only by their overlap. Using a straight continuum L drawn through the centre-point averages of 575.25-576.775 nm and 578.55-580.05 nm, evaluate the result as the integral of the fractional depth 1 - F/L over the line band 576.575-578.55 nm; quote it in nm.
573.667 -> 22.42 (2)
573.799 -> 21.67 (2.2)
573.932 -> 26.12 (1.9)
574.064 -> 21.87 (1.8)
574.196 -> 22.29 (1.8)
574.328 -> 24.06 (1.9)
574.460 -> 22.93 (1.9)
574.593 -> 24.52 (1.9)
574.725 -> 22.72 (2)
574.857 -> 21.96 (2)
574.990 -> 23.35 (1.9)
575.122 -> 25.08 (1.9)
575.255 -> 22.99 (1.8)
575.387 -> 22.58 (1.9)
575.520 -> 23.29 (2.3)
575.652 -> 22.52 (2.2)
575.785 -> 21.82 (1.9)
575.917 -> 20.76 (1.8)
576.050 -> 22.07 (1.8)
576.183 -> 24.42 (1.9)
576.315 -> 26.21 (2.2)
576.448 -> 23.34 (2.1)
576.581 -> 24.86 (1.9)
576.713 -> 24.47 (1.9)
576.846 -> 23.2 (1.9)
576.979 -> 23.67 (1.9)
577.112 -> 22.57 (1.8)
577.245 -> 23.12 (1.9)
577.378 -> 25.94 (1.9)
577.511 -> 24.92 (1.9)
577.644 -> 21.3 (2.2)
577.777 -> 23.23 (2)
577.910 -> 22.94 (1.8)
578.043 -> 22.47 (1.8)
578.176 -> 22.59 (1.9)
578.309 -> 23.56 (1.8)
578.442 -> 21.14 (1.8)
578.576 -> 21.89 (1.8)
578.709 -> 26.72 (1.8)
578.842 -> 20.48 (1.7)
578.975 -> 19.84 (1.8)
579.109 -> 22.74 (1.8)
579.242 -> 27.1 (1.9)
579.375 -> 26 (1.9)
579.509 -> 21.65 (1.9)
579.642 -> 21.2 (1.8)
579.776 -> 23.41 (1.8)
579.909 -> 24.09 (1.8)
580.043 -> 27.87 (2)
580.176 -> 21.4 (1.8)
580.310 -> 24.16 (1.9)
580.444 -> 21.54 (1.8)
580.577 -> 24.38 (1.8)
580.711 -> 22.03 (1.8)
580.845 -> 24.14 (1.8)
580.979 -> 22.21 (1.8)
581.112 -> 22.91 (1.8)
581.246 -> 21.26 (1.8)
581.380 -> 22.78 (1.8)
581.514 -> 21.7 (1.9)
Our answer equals 0.01 nm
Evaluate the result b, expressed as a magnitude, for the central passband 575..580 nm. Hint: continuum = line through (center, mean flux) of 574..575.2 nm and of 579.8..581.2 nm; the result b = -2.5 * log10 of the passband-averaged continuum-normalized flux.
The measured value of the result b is 0.00 mag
